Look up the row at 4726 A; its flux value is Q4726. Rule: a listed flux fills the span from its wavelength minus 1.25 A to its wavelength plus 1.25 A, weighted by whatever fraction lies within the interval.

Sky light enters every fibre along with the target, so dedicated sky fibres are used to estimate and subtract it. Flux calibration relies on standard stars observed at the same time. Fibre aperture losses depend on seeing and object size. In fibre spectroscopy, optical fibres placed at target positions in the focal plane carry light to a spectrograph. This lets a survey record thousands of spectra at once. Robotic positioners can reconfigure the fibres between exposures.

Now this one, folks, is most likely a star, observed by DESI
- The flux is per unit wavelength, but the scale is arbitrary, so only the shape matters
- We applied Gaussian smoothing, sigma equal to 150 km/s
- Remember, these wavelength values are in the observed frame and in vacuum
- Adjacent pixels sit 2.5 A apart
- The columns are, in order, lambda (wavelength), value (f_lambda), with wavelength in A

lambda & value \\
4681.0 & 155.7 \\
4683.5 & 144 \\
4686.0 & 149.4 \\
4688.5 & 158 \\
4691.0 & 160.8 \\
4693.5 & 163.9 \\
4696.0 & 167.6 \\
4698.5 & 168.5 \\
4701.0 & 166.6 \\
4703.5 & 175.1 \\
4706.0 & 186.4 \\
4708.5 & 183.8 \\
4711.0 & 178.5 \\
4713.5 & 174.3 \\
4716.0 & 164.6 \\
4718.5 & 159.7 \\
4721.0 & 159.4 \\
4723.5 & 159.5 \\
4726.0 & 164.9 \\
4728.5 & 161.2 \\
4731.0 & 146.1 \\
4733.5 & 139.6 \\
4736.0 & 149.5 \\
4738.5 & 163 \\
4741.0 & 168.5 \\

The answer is 164.9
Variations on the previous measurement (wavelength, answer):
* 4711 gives 178.5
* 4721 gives 159.4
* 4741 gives 168.5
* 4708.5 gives 183.8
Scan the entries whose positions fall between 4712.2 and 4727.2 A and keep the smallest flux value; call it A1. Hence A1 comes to 159.4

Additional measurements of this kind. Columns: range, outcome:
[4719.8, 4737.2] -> 139.6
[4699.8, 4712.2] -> 166.6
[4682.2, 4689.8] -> 144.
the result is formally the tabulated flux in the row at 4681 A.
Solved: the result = 155.7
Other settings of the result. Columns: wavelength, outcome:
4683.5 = 144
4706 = 186.4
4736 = 149.5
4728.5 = 161.2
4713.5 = 174.3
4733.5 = 139.6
